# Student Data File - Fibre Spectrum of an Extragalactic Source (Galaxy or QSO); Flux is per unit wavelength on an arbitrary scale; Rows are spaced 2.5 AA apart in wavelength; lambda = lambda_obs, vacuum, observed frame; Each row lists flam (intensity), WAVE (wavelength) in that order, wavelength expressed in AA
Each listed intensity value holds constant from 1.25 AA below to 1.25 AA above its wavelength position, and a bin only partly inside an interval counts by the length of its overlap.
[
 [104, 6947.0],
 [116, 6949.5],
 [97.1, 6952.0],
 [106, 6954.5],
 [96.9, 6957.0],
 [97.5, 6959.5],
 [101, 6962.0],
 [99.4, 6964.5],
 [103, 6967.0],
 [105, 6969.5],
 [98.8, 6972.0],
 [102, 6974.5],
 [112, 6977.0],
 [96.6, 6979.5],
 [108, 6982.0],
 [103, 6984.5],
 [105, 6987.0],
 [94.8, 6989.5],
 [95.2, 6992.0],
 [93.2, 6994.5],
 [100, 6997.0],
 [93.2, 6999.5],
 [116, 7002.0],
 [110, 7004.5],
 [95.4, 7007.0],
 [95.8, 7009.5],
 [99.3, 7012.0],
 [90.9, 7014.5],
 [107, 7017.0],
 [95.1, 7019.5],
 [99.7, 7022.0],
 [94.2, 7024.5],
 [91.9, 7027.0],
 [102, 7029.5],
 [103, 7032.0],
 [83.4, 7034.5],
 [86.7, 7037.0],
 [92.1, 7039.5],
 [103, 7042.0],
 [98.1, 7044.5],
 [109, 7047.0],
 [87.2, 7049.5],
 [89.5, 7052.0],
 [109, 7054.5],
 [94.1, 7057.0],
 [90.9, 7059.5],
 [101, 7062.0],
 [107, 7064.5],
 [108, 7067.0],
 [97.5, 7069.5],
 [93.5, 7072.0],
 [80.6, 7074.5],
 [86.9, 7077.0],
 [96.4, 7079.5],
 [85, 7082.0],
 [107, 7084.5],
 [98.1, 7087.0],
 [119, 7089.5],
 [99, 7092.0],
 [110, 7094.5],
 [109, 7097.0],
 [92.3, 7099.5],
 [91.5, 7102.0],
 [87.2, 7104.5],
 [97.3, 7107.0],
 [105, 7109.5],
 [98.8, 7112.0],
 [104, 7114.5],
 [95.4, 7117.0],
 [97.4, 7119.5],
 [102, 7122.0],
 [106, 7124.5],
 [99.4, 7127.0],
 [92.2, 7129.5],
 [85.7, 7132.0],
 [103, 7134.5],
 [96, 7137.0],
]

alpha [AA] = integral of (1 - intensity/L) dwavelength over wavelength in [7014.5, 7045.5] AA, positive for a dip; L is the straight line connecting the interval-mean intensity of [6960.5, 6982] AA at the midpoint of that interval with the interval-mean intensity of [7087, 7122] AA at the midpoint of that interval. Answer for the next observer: 1.7 AA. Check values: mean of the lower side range 103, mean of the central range 96.1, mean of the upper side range 100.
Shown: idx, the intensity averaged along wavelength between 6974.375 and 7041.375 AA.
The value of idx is 98.7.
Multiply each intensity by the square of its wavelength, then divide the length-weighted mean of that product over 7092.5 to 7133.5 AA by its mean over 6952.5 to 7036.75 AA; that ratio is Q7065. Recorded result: 1.0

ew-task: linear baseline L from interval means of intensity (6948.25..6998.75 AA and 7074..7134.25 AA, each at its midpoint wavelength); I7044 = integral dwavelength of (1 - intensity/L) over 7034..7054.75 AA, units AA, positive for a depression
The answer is 0.93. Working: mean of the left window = 101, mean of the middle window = 95.1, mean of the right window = 98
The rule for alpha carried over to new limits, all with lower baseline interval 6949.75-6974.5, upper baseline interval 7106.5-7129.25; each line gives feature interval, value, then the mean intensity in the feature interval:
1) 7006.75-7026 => 0.7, 97.2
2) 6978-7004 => 0.0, 101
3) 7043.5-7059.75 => 0.6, 97.2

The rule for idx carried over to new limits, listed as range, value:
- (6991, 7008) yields 101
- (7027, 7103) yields 97.6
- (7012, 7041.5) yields 95.5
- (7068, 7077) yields 90.5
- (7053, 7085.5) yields 96.5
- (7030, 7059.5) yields 95.9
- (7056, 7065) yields 97.6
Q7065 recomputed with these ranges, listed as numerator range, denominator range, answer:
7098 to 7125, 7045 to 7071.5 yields 1.00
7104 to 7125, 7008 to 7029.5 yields 1.05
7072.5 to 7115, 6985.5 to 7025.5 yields 1.01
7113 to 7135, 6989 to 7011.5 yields 1.02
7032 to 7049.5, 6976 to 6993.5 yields 0.95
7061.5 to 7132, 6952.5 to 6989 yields 1.00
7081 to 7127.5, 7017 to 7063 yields 1.06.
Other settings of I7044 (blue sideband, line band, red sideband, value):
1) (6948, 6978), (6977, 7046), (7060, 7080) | 0.89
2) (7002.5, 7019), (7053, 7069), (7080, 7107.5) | -0.23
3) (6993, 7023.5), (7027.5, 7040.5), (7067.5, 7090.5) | 0.65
